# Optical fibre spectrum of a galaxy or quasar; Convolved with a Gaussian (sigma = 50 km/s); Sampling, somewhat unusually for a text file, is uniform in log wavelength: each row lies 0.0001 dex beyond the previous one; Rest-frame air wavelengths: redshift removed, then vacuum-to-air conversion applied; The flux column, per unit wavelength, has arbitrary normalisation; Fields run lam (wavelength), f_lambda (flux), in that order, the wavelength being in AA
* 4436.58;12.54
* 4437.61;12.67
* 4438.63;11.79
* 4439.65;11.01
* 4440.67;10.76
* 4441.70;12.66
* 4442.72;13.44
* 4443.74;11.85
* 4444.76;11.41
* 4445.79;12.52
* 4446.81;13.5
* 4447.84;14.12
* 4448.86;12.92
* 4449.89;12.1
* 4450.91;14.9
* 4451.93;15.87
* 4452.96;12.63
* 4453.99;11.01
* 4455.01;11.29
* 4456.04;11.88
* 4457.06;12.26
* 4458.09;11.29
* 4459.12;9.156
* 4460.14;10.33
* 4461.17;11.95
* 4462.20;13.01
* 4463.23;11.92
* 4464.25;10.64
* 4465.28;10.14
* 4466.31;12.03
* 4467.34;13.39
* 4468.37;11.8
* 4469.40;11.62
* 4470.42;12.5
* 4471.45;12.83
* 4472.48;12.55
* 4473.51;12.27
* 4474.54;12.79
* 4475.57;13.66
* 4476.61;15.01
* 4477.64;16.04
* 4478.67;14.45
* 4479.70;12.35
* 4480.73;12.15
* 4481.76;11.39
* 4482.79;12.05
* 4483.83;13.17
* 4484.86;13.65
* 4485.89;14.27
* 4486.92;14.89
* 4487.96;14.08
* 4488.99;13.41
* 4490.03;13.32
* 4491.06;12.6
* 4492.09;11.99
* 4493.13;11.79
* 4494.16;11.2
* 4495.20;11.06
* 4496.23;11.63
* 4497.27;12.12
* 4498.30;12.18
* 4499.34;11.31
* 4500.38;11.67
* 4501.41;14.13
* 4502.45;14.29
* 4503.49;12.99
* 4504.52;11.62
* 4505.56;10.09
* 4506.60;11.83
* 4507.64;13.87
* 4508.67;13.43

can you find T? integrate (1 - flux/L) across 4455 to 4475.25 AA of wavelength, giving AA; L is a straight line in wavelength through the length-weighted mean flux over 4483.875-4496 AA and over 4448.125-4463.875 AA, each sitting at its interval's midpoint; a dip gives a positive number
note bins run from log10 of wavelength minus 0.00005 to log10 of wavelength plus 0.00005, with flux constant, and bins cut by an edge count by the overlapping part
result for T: 0.9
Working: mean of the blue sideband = 12.2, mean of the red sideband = 12.9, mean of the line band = 11.8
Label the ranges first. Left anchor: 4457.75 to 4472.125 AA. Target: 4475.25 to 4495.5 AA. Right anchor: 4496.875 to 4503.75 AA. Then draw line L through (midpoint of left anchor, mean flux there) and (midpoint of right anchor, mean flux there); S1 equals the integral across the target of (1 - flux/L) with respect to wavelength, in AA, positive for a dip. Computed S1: -1.5 AA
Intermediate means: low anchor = 11.6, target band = 13.1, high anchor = 12.7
